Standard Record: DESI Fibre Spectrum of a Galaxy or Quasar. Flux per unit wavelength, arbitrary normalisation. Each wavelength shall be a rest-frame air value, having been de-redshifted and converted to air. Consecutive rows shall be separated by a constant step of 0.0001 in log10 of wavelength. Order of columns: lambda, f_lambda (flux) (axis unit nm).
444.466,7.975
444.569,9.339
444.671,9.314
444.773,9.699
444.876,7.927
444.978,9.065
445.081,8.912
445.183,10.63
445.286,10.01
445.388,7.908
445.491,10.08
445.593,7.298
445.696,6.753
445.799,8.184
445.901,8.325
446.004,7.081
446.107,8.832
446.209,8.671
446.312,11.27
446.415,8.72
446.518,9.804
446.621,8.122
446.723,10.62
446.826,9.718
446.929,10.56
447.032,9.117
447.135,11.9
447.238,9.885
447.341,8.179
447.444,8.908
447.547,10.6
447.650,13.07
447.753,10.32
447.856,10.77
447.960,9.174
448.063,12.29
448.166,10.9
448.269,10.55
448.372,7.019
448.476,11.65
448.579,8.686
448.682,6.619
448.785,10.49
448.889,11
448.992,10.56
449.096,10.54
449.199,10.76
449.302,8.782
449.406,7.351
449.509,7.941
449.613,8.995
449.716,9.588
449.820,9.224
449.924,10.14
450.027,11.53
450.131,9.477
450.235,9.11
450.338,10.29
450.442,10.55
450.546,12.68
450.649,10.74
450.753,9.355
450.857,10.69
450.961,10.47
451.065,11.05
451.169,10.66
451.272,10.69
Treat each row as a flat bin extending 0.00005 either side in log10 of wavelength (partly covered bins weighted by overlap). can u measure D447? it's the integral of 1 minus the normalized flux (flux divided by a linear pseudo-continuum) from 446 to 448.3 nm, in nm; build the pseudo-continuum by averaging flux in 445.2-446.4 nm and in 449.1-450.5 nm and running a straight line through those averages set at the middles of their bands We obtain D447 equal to -0.270 nm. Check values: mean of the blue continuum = 8.64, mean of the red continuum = 9.57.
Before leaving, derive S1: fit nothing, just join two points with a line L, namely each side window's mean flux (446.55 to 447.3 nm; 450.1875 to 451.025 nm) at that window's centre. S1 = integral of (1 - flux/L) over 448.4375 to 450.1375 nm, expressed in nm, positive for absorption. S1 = 0.12 nm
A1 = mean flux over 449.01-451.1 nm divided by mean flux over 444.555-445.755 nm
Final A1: 1.12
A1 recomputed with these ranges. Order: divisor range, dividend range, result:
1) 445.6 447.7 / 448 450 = 1.03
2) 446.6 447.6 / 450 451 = 1.06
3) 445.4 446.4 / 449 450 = 1.10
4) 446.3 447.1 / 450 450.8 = 1.08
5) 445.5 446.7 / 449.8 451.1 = 1.22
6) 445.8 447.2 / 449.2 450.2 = 0.99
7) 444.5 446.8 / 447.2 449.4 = 1.12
